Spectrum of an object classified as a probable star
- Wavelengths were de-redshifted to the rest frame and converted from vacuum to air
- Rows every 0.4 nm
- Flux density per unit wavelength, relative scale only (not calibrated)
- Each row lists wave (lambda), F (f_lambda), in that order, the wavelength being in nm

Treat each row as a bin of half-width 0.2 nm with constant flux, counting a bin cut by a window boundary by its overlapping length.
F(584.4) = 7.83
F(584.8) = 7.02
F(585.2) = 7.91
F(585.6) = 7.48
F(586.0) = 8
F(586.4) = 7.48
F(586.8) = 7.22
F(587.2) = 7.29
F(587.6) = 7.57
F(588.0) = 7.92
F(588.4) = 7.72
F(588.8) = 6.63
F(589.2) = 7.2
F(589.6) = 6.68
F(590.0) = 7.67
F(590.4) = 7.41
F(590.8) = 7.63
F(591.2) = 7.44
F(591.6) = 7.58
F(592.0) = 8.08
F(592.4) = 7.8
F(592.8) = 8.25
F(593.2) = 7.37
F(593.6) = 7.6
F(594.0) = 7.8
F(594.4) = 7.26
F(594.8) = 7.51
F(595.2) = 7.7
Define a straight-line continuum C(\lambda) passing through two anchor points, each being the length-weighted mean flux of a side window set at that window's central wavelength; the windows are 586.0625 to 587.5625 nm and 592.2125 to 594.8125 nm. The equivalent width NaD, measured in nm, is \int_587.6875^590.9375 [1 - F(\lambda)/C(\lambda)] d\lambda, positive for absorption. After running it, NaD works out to 0.06 nm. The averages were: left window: 7.42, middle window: 7.36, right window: 7.67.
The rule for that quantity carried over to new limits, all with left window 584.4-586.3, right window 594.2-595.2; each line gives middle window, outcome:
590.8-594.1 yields -0.11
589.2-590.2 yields 0.05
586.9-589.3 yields 0.06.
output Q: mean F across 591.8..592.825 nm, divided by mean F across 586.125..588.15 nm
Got 1.1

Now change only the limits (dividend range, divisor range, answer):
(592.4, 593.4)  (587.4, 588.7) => 1.02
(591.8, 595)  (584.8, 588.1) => 1.02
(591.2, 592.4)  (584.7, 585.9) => 1.03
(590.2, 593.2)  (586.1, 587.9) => 1.04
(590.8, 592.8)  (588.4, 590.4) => 1.09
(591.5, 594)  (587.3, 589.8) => 1.07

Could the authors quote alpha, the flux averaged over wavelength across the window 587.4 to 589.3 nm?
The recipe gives 7.42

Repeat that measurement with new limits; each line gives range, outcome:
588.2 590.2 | 7.18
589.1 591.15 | 7.33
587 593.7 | 7.52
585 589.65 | 7.45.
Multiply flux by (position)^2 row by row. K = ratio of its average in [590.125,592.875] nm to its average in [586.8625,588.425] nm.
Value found 1.0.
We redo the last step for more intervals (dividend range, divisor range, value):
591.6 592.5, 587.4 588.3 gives 1.03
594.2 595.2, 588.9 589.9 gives 1.09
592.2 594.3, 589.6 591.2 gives 1.05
